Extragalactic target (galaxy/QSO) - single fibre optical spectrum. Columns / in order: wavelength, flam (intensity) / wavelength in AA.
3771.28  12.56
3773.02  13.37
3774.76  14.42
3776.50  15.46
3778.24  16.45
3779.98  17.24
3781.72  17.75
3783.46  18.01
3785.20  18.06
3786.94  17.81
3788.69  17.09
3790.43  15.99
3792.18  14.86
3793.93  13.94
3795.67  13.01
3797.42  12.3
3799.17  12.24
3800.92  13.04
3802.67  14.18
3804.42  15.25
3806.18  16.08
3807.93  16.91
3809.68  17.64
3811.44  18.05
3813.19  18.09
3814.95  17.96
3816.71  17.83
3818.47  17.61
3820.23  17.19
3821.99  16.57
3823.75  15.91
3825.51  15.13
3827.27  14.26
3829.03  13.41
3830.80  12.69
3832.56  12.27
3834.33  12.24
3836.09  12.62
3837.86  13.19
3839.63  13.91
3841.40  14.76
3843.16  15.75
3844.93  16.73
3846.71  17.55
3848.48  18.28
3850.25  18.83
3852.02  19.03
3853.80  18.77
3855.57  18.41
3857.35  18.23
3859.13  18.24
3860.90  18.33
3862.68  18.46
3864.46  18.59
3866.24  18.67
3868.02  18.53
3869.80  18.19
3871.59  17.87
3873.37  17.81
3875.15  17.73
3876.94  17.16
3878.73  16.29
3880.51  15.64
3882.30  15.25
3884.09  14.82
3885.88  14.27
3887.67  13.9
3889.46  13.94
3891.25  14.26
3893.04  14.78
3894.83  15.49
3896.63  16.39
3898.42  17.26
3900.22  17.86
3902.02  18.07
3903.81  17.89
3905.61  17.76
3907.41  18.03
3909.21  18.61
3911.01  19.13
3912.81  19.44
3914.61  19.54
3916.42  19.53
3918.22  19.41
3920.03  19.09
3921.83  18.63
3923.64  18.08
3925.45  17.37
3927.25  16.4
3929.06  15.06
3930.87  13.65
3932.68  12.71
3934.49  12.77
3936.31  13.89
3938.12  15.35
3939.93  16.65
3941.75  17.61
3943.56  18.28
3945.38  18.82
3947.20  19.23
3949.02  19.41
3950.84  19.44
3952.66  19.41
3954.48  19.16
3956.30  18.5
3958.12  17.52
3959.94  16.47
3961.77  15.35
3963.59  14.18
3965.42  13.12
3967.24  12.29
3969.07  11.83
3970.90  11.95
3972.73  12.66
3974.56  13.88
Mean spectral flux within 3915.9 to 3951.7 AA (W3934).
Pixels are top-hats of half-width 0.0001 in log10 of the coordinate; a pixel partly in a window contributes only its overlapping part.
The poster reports 17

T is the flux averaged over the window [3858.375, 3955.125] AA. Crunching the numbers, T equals 17.2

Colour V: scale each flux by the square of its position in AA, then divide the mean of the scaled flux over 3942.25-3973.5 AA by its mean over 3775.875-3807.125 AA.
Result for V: 1.2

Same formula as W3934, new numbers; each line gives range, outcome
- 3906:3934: 17.6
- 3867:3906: 16.4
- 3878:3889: 15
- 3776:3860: 16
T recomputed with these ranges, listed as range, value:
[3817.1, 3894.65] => 16.2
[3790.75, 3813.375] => 15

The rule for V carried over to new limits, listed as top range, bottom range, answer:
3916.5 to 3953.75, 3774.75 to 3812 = 1.17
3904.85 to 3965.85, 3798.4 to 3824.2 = 1.13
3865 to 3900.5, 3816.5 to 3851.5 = 1.09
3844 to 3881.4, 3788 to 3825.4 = 1.17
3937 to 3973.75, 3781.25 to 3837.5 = 1.14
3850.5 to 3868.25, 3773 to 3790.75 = 1.16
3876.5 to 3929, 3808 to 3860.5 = 1.08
